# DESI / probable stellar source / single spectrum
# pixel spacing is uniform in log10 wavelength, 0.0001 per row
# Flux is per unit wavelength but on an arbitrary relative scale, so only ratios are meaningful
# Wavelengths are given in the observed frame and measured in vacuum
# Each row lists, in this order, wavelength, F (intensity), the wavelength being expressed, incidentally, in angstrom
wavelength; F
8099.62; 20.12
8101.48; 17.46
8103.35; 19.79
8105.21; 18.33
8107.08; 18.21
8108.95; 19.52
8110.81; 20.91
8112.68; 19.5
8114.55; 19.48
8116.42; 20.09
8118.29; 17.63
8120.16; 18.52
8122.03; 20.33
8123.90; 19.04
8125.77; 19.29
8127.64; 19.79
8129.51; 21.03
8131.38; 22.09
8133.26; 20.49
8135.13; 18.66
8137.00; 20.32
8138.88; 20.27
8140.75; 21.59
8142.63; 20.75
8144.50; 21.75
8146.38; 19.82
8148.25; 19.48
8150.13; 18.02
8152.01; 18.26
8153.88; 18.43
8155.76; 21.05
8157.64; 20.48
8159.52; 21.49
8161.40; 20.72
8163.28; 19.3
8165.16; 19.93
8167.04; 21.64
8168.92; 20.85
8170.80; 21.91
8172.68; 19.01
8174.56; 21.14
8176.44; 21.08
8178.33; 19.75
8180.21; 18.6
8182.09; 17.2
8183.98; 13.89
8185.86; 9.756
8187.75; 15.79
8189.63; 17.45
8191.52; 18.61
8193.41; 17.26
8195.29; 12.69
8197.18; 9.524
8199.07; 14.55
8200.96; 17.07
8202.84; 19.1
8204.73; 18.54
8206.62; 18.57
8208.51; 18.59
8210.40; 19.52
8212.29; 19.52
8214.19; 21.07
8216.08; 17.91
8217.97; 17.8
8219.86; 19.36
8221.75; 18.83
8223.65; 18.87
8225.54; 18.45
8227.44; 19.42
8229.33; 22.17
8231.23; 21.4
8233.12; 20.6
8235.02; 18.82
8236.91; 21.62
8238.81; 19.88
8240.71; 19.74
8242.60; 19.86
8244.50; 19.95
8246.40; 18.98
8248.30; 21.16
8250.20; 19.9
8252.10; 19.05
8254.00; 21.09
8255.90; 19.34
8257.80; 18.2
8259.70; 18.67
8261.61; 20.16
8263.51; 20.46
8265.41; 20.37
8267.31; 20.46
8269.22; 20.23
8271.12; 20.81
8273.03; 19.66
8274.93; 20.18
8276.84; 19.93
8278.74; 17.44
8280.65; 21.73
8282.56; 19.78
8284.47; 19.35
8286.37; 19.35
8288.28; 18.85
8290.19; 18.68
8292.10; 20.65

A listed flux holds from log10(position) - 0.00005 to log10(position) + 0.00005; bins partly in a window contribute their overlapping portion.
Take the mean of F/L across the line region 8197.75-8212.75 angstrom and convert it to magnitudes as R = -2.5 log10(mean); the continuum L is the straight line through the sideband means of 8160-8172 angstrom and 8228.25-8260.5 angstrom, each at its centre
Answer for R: 0.14 mag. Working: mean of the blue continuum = 20.7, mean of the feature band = 17.9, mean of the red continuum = 20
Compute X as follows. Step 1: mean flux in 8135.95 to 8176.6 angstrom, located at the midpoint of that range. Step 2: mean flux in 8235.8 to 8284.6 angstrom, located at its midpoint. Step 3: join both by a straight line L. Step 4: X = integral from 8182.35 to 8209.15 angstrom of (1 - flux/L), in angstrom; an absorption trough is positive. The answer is 5.8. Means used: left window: 20.3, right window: 19.9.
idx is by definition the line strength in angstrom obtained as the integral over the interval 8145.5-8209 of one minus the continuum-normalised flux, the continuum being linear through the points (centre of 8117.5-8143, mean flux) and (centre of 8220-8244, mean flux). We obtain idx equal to 5.58 angstrom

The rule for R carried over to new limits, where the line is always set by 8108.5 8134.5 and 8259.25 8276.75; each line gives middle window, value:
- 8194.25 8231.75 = 0.11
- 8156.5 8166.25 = -0.03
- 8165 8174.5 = -0.05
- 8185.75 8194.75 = 0.23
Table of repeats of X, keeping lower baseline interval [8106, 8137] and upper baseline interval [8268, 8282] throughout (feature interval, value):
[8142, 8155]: 0.16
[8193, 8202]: 2.61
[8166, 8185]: 0.31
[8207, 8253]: 0.52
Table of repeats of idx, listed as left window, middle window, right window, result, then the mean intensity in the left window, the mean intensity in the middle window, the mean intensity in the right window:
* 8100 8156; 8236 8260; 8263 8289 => 0.0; 19.7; 19.8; 19.9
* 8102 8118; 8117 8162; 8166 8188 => -2.4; 19.3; 20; 18.5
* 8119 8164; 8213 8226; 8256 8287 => 0.6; 20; 18.9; 19.8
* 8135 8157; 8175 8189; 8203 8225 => 1.9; 19.9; 16.8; 19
